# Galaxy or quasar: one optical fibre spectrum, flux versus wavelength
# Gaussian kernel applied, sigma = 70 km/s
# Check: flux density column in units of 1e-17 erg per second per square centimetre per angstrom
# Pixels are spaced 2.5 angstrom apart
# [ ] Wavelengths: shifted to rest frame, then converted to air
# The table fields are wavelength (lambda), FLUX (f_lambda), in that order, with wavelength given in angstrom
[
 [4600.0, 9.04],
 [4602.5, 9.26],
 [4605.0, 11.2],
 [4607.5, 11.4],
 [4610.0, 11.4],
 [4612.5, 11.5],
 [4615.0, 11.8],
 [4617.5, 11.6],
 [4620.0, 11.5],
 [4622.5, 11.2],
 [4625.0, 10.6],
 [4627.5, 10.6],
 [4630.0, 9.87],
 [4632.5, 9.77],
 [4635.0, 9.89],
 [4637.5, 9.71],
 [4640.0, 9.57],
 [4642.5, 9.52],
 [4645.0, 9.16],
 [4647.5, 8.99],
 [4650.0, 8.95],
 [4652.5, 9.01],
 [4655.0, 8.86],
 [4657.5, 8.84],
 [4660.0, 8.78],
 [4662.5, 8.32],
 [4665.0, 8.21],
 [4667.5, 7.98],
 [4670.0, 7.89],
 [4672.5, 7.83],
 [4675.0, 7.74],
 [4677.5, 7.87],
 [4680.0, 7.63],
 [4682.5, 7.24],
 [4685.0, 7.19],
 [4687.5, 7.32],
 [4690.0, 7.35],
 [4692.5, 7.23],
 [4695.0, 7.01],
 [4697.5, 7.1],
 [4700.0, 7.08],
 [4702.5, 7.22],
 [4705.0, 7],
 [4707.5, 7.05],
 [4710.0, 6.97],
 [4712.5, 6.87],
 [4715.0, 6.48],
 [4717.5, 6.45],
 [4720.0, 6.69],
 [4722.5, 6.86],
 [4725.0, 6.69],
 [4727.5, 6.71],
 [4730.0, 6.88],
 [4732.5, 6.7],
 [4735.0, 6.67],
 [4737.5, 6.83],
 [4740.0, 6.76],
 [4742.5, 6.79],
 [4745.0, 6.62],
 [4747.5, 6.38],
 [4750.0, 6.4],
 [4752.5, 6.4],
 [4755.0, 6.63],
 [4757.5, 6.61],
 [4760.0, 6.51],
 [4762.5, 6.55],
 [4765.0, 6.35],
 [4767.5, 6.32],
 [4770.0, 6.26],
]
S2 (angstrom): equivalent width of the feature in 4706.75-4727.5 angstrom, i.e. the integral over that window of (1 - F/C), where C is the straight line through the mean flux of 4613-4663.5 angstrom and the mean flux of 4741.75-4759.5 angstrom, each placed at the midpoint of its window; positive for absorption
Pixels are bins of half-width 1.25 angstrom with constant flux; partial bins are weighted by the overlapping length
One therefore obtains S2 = 2.1 angstrom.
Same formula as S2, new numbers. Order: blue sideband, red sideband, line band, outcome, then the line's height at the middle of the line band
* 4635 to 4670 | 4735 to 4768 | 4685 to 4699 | 1.4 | 7.97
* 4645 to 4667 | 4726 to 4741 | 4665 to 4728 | 4.1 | 7.71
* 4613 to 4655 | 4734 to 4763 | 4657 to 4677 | 2.0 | 9.09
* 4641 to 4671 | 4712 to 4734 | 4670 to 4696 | 1.5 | 7.91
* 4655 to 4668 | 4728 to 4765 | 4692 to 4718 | 2.0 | 7.53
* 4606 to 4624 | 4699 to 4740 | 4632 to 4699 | 6.7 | 9.22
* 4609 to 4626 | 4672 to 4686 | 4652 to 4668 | 0.3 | 8.75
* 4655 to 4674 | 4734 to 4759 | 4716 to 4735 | 0.9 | 7.04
